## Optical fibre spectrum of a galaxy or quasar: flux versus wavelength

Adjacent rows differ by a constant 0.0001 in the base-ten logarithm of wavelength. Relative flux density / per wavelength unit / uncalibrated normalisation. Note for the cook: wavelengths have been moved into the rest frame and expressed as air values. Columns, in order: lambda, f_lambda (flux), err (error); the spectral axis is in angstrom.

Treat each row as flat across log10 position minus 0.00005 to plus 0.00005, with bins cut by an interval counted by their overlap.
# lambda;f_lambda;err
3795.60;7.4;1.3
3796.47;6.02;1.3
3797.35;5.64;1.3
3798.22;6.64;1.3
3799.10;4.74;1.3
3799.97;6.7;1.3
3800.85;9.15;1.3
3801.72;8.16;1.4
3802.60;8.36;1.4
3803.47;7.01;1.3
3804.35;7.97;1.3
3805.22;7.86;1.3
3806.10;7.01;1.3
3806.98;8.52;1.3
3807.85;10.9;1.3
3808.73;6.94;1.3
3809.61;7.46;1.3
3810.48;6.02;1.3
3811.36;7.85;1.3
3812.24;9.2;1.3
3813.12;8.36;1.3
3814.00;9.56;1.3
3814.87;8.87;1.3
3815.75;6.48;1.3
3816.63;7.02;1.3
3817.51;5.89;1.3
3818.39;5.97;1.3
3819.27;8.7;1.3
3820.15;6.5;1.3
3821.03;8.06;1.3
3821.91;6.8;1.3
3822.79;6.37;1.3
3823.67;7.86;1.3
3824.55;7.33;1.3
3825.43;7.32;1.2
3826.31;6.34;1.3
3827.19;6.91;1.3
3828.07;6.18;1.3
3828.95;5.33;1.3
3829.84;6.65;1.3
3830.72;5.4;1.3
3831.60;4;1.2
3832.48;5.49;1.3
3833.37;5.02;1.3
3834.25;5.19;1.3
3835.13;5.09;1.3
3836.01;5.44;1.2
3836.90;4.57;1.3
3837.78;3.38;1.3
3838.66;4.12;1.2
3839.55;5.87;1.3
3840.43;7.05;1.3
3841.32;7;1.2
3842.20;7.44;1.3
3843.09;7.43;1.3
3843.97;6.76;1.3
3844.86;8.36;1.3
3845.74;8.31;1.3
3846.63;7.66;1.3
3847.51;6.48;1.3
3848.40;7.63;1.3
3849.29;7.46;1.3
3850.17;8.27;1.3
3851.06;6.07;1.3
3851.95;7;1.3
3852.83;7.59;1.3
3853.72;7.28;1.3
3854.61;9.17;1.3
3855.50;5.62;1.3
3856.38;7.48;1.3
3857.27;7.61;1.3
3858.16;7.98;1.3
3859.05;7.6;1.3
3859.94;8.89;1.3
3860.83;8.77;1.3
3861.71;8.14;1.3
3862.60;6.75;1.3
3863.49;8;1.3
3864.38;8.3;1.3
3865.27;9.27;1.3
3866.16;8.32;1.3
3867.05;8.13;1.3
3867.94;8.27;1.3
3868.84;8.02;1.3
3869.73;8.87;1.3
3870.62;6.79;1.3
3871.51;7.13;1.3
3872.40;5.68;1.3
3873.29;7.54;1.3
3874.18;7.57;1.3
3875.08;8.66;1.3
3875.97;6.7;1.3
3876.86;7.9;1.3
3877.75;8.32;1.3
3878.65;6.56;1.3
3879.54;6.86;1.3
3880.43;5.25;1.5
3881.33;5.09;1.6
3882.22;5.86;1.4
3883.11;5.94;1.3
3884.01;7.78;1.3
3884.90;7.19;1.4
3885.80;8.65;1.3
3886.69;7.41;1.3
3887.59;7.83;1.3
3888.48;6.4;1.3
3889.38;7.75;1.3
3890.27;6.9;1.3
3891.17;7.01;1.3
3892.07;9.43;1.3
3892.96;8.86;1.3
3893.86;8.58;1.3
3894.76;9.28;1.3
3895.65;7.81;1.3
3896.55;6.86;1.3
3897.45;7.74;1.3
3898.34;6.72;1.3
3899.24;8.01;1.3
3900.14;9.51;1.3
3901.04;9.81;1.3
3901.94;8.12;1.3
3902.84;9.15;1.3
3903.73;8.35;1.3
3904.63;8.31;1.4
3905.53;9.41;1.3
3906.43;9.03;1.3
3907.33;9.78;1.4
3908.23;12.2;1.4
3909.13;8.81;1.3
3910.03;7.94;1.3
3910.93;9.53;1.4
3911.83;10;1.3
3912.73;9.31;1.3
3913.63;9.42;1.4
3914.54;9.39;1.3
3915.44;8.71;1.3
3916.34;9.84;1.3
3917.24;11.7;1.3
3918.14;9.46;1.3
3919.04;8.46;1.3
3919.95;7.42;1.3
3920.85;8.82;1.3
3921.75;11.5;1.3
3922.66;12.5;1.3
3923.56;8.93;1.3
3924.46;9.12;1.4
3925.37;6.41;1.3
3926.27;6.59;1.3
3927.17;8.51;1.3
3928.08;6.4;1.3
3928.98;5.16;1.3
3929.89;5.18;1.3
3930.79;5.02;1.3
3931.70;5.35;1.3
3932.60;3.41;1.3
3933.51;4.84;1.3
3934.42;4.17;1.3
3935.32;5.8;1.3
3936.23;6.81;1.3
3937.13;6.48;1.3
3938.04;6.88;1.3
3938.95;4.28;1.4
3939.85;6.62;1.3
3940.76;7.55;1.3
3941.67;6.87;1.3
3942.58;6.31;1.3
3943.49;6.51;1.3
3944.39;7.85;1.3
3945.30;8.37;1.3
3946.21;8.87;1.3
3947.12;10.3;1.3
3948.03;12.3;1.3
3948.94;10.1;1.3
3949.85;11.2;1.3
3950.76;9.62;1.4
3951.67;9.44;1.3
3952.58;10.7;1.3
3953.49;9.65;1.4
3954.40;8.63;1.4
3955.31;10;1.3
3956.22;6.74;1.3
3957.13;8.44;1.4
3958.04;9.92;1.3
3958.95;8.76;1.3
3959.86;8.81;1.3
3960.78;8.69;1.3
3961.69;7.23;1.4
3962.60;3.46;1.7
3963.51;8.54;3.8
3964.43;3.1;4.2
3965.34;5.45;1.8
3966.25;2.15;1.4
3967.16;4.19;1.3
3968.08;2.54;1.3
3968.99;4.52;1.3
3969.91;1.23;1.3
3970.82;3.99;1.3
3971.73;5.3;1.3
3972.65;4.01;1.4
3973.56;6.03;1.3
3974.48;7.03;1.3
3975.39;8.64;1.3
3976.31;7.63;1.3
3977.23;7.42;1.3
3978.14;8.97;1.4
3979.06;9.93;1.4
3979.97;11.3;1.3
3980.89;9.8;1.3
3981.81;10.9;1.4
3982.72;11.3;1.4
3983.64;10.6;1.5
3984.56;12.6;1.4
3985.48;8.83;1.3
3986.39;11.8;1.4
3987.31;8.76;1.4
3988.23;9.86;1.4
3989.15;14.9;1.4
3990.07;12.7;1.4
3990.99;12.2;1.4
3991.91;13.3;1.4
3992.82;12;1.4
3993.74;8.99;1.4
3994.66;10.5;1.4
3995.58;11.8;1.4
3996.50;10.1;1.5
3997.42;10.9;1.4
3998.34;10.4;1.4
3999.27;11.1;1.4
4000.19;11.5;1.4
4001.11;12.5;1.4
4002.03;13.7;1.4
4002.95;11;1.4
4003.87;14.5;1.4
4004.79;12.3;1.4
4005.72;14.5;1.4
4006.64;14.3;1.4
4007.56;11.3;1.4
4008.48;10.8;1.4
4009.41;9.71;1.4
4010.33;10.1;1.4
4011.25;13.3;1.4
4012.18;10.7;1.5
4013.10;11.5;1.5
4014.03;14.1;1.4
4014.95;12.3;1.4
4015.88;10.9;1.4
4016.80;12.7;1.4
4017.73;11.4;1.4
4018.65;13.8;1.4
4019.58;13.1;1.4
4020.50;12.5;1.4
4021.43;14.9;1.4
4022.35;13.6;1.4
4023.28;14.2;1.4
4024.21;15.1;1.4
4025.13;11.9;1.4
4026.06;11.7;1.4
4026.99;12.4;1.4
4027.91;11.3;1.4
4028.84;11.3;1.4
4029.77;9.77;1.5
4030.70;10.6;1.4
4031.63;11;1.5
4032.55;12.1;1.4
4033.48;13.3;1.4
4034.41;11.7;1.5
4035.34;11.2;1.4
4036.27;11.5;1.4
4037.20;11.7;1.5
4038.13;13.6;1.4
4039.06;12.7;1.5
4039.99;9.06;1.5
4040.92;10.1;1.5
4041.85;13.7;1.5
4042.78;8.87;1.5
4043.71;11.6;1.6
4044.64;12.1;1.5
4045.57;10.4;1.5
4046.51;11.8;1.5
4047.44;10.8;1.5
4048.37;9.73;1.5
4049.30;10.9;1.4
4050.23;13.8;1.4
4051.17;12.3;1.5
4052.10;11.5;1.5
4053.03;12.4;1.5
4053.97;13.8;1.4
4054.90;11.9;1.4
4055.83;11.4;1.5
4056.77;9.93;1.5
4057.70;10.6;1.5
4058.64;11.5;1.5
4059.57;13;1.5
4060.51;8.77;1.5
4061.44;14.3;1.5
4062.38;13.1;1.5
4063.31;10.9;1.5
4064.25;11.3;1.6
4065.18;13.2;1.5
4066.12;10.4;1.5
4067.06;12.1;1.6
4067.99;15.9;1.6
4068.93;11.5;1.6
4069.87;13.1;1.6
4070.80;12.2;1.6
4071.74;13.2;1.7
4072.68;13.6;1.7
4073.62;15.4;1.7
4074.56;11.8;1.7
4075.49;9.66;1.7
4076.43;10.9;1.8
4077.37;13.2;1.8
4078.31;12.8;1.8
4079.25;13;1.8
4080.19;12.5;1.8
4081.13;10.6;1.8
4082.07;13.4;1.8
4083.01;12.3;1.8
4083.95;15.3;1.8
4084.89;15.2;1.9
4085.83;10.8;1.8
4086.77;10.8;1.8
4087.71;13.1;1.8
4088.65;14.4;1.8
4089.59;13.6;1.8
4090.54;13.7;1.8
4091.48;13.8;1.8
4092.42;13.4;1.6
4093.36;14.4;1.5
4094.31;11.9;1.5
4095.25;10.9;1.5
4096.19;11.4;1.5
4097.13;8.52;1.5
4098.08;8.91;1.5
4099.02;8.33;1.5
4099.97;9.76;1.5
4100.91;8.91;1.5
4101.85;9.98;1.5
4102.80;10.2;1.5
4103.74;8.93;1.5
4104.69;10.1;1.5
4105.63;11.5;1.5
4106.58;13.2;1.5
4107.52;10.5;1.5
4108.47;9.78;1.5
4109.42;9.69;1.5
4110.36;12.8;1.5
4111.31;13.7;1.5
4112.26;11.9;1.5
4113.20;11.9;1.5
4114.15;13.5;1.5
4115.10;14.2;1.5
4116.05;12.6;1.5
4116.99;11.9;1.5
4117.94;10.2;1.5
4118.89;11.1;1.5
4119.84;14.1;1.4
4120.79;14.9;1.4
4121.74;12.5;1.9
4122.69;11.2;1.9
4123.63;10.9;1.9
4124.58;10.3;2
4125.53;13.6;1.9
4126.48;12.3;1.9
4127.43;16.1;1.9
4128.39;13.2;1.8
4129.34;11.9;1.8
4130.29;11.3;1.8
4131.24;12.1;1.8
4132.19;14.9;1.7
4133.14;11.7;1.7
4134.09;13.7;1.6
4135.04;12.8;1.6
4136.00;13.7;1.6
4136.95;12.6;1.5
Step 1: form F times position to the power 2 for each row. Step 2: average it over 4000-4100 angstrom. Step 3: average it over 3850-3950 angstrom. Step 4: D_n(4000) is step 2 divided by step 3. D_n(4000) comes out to 1.7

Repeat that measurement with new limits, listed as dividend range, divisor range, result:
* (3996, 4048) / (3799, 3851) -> 1.90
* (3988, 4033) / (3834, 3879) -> 1.80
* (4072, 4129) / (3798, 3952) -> 1.78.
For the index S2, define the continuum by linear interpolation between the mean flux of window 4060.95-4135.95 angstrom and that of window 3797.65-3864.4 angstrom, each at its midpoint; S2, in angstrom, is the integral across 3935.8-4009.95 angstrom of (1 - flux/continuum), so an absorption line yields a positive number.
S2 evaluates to 6.3 angstrom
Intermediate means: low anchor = 7.08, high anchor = 12.2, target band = 9.01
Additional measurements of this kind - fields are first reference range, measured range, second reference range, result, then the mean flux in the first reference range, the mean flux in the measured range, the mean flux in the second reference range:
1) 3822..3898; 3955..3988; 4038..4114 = 7.25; 7.11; 7.47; 11.8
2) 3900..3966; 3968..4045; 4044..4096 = -3.75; 8.13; 10.9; 12.3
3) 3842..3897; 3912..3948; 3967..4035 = 5.43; 7.56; 7.64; 10.8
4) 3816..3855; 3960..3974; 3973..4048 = 7.43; 6.58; 4.79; 11.4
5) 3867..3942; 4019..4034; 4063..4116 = -2.67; 7.76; 12.4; 12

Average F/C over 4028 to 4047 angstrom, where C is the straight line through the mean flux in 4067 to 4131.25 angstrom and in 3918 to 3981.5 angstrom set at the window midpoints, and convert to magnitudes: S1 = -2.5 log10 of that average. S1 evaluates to -0.128 mag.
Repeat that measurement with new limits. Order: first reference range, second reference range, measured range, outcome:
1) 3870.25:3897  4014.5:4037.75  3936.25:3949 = 0.21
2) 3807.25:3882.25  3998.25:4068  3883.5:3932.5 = 0.05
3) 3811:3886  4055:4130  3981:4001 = -0.13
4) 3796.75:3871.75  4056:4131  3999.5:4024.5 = -0.19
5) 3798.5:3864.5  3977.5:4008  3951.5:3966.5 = 0.34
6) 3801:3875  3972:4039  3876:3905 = 0.12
